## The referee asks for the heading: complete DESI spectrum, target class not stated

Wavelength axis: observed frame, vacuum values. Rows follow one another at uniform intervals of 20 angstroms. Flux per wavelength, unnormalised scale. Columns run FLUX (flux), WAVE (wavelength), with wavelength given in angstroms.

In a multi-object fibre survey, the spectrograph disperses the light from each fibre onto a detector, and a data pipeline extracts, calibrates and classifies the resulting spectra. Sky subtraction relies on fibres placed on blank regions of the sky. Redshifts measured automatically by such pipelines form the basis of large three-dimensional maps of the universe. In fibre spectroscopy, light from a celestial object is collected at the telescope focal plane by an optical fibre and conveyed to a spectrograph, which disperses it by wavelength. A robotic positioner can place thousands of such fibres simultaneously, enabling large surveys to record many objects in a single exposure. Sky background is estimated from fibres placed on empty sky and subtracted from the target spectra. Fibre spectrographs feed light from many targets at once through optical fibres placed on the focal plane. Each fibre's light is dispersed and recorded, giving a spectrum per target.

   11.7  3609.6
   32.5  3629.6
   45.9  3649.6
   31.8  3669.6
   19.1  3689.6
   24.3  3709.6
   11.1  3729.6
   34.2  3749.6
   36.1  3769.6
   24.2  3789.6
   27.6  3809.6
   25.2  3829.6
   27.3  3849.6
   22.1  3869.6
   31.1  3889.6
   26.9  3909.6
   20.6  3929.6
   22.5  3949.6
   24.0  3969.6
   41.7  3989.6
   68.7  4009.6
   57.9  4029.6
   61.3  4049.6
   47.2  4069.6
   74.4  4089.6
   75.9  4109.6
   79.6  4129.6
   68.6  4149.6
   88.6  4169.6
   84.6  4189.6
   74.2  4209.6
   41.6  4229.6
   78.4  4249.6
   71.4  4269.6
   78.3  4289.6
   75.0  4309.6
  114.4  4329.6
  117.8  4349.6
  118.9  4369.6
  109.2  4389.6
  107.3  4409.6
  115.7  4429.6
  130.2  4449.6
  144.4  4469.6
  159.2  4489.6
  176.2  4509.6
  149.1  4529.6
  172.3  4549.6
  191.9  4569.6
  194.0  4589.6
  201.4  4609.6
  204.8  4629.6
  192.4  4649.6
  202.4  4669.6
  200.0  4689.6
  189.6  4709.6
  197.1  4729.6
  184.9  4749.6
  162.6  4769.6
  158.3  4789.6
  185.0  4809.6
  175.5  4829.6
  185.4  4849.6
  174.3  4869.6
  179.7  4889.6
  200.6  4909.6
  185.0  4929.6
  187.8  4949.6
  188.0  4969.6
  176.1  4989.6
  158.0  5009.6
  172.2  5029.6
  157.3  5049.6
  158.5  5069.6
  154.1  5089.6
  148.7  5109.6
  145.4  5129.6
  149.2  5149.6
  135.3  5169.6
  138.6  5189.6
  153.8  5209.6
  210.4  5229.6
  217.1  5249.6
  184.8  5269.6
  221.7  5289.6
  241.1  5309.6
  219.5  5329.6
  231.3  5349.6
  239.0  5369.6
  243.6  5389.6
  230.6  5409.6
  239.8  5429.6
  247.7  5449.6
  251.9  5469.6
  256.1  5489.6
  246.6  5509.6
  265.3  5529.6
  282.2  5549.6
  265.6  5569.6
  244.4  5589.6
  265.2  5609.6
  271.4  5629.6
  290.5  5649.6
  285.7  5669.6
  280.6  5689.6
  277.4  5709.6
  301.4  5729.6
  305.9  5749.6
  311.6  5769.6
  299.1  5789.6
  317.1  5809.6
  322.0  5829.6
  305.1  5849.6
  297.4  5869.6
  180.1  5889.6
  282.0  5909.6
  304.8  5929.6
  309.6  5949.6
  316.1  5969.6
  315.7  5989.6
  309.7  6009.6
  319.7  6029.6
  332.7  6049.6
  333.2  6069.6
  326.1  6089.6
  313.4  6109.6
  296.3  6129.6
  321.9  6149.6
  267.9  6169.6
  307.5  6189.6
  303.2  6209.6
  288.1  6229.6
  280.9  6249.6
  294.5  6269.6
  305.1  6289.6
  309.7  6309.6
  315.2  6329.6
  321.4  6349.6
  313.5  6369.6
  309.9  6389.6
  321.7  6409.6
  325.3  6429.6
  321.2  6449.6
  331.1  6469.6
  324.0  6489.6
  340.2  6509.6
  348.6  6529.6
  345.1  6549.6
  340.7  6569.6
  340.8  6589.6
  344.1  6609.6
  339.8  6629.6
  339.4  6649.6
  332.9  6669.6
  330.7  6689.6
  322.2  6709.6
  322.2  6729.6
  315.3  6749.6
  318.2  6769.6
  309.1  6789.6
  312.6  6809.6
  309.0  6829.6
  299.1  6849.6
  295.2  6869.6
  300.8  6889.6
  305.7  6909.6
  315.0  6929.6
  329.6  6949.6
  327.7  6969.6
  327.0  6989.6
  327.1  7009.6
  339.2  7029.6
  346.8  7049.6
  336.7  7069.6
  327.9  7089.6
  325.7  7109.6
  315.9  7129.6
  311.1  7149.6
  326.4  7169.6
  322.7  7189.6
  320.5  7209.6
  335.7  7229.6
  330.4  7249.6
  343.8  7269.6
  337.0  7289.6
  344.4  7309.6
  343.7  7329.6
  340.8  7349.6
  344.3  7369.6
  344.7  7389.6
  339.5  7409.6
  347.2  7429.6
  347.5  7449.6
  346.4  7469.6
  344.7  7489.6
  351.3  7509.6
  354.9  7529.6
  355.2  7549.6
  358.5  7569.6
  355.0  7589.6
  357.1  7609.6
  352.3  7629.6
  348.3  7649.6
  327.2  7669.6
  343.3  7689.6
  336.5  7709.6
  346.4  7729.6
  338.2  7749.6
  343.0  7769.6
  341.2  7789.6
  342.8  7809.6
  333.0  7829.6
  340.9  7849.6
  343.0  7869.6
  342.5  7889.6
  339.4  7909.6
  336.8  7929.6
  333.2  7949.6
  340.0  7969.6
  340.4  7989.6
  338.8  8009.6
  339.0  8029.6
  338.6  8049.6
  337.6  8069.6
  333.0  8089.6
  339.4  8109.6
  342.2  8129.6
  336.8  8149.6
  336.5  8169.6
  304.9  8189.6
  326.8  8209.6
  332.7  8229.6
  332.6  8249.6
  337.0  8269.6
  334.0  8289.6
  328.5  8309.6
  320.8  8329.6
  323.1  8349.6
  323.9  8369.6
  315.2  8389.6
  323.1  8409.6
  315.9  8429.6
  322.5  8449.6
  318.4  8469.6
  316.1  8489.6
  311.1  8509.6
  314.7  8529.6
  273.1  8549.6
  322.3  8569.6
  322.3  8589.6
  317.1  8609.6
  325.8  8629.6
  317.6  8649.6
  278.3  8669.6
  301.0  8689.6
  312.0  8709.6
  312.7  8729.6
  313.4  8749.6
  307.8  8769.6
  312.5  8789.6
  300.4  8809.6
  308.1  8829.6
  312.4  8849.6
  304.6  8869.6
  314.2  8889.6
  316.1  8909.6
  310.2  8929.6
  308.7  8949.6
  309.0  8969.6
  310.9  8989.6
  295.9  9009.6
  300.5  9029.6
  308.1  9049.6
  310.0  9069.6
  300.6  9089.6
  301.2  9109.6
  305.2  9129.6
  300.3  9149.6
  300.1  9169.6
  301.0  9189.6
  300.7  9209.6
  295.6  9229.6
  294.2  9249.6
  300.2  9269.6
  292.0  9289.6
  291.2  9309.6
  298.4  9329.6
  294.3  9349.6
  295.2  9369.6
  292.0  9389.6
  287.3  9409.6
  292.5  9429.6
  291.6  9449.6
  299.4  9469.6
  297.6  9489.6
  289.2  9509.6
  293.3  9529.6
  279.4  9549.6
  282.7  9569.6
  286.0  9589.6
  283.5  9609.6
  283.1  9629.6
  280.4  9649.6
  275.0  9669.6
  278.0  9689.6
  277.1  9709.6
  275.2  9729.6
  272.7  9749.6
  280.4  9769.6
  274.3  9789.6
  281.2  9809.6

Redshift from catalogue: 0.00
